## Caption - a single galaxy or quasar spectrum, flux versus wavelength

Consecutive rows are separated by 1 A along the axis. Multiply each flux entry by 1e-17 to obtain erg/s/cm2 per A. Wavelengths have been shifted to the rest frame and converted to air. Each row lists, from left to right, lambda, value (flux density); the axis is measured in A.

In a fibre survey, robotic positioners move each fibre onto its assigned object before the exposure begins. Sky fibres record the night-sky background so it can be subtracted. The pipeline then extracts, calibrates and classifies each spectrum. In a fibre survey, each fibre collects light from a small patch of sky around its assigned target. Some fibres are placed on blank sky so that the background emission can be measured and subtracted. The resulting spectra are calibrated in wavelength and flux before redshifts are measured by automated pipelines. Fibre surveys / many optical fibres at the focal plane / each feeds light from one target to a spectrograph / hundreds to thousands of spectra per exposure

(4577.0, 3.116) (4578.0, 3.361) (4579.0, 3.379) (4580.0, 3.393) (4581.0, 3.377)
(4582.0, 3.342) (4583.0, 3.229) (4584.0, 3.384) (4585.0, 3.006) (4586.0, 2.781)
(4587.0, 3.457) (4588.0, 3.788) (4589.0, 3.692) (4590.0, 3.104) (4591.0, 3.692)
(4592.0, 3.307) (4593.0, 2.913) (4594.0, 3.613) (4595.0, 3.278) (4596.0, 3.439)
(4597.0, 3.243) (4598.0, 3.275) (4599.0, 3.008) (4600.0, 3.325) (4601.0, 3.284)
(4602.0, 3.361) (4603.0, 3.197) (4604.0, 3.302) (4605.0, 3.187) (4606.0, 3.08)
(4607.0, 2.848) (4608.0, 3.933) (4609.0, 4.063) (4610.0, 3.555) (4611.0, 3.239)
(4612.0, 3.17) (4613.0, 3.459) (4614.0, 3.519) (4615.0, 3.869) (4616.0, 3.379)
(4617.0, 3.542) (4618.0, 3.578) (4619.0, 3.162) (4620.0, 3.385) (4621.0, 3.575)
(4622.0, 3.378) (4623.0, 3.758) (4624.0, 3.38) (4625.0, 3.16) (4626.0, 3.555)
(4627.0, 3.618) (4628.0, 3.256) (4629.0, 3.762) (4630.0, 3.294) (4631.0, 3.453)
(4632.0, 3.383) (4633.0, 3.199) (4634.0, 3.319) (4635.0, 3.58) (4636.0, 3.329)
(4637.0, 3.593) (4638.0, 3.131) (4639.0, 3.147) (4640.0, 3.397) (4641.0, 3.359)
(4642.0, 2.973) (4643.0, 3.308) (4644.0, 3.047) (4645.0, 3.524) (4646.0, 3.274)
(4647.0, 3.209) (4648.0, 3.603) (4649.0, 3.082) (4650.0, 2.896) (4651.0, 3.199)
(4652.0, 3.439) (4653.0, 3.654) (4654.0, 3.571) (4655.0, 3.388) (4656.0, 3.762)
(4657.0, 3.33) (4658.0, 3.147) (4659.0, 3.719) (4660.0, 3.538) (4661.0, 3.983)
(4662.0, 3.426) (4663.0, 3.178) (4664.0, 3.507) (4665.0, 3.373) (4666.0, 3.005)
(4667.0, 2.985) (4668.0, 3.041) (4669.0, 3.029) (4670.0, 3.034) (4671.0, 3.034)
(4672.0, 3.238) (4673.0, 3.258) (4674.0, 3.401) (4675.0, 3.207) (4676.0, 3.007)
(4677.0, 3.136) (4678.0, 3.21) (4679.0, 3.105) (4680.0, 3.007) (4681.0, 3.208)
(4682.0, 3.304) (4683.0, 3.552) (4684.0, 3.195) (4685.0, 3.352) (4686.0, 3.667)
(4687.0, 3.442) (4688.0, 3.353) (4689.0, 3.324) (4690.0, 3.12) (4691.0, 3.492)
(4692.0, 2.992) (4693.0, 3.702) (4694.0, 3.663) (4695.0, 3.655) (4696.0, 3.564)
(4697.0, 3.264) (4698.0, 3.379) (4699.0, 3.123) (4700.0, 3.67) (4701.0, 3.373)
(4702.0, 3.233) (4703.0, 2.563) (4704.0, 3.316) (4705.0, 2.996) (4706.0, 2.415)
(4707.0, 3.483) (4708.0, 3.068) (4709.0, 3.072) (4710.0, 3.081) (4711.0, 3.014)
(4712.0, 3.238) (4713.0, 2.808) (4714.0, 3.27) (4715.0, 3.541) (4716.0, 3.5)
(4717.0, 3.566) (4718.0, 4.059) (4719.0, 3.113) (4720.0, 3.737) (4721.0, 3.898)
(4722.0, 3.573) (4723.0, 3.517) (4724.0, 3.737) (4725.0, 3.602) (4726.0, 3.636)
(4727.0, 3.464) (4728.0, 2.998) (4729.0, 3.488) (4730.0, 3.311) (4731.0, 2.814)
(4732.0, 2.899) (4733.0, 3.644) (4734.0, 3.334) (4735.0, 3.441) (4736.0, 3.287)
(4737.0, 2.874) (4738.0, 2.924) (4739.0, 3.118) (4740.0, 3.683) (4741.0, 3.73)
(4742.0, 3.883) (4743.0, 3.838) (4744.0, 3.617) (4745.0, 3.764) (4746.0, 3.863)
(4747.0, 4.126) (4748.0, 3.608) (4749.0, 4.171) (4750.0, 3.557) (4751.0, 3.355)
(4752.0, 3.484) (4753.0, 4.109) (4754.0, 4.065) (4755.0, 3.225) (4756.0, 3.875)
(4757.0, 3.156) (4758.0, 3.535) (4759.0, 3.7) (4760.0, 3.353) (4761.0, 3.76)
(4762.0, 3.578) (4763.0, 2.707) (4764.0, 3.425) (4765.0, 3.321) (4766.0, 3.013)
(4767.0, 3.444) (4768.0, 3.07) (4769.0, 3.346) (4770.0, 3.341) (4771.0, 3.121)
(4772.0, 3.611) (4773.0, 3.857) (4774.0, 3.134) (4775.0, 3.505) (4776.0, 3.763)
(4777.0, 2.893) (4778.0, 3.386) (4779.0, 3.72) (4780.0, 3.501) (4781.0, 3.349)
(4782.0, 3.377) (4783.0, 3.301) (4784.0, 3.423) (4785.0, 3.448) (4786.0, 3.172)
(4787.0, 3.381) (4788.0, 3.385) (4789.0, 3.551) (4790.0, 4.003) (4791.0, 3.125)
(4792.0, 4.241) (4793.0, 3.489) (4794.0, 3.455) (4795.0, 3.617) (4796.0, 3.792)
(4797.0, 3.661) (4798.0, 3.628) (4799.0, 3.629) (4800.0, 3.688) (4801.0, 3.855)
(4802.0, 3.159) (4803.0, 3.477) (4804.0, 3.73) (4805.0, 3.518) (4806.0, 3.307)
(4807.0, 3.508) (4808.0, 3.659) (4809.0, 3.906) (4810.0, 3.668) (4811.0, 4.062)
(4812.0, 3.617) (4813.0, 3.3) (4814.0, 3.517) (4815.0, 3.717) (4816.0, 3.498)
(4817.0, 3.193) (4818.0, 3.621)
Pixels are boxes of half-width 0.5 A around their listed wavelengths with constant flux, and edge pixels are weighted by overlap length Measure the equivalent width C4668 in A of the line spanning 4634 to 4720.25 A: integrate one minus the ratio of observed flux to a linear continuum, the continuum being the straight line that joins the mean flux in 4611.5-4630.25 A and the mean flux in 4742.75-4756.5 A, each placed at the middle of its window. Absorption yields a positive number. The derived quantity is 7.0 A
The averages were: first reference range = 3.47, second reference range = 3.76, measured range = 3.3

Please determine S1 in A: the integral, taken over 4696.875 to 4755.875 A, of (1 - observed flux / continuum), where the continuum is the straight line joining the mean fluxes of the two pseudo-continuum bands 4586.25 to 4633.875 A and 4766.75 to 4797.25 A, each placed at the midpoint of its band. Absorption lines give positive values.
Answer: 0.43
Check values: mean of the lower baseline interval 3.4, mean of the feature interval 3.42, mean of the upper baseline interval 3.47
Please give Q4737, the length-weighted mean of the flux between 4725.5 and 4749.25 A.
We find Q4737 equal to 3.47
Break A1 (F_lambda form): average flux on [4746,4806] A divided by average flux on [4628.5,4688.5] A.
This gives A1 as 1.06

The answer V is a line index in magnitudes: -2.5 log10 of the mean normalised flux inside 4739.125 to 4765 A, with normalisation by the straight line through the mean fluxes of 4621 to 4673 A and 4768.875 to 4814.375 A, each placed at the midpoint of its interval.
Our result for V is -0.05 mag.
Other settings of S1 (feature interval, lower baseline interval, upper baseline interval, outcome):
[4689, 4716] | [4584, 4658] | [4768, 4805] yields 1.5 A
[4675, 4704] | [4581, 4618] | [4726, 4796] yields 1.0 A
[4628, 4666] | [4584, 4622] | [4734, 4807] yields 0.3 A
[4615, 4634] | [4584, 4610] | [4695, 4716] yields -0.8 A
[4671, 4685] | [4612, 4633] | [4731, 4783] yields 1.0 A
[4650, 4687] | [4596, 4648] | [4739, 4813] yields 1.3 A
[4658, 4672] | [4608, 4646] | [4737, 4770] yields 0.7 A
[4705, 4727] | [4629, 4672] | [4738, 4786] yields 0.4 A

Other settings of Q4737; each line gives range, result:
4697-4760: 3.43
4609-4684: 3.35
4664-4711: 3.23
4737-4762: 3.63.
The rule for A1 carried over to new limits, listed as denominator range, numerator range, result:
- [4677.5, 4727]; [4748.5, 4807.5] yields 1.05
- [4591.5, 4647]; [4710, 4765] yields 1.04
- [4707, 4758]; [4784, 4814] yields 1.03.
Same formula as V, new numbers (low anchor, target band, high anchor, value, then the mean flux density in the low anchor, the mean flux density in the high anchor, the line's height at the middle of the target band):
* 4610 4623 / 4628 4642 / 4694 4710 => 0.01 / 3.45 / 3.22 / 3.4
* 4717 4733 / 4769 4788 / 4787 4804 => 0.05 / 3.47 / 3.61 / 3.57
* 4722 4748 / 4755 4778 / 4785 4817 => 0.04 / 3.47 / 3.58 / 3.52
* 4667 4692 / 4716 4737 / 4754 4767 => -0.03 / 3.23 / 3.42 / 3.34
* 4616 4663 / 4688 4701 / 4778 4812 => 0.02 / 3.4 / 3.57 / 3.46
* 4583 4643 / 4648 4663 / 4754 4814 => -0.01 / 3.37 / 3.49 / 3.4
